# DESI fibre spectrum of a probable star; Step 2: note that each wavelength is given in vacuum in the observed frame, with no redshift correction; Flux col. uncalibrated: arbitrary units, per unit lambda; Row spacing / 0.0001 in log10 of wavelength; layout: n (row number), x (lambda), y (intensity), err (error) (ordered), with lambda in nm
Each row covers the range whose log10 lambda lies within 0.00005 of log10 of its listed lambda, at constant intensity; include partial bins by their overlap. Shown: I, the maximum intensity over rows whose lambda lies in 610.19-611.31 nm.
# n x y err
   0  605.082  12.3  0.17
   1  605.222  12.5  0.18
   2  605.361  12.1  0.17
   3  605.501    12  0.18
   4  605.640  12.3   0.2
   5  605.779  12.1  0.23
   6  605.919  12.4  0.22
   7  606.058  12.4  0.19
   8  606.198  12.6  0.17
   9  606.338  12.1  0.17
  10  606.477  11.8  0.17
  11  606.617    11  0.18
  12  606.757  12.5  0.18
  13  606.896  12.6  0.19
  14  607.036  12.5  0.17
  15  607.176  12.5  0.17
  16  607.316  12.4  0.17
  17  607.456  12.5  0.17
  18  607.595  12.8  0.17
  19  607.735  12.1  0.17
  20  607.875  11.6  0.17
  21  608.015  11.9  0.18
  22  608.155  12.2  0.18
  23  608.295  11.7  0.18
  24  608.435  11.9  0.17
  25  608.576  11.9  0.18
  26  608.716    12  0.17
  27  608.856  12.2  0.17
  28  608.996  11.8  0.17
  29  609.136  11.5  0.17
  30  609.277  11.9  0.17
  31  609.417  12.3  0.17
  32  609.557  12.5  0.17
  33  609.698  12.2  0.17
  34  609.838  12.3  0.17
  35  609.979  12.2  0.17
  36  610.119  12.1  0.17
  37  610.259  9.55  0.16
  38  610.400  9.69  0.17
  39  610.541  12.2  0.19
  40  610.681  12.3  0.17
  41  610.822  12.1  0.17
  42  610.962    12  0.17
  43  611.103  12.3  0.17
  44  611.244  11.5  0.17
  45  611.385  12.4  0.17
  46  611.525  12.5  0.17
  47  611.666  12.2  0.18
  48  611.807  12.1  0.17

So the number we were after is 12.3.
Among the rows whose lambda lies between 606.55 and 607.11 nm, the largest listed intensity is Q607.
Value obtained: 12.6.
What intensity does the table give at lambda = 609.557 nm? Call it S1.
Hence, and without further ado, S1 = 12.5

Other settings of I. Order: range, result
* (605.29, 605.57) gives 12.1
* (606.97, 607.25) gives 12.5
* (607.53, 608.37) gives 12.8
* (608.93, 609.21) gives 11.8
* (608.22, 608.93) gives 12.2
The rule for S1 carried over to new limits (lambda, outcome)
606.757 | 12.5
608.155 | 12.2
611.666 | 12.2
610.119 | 12.1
